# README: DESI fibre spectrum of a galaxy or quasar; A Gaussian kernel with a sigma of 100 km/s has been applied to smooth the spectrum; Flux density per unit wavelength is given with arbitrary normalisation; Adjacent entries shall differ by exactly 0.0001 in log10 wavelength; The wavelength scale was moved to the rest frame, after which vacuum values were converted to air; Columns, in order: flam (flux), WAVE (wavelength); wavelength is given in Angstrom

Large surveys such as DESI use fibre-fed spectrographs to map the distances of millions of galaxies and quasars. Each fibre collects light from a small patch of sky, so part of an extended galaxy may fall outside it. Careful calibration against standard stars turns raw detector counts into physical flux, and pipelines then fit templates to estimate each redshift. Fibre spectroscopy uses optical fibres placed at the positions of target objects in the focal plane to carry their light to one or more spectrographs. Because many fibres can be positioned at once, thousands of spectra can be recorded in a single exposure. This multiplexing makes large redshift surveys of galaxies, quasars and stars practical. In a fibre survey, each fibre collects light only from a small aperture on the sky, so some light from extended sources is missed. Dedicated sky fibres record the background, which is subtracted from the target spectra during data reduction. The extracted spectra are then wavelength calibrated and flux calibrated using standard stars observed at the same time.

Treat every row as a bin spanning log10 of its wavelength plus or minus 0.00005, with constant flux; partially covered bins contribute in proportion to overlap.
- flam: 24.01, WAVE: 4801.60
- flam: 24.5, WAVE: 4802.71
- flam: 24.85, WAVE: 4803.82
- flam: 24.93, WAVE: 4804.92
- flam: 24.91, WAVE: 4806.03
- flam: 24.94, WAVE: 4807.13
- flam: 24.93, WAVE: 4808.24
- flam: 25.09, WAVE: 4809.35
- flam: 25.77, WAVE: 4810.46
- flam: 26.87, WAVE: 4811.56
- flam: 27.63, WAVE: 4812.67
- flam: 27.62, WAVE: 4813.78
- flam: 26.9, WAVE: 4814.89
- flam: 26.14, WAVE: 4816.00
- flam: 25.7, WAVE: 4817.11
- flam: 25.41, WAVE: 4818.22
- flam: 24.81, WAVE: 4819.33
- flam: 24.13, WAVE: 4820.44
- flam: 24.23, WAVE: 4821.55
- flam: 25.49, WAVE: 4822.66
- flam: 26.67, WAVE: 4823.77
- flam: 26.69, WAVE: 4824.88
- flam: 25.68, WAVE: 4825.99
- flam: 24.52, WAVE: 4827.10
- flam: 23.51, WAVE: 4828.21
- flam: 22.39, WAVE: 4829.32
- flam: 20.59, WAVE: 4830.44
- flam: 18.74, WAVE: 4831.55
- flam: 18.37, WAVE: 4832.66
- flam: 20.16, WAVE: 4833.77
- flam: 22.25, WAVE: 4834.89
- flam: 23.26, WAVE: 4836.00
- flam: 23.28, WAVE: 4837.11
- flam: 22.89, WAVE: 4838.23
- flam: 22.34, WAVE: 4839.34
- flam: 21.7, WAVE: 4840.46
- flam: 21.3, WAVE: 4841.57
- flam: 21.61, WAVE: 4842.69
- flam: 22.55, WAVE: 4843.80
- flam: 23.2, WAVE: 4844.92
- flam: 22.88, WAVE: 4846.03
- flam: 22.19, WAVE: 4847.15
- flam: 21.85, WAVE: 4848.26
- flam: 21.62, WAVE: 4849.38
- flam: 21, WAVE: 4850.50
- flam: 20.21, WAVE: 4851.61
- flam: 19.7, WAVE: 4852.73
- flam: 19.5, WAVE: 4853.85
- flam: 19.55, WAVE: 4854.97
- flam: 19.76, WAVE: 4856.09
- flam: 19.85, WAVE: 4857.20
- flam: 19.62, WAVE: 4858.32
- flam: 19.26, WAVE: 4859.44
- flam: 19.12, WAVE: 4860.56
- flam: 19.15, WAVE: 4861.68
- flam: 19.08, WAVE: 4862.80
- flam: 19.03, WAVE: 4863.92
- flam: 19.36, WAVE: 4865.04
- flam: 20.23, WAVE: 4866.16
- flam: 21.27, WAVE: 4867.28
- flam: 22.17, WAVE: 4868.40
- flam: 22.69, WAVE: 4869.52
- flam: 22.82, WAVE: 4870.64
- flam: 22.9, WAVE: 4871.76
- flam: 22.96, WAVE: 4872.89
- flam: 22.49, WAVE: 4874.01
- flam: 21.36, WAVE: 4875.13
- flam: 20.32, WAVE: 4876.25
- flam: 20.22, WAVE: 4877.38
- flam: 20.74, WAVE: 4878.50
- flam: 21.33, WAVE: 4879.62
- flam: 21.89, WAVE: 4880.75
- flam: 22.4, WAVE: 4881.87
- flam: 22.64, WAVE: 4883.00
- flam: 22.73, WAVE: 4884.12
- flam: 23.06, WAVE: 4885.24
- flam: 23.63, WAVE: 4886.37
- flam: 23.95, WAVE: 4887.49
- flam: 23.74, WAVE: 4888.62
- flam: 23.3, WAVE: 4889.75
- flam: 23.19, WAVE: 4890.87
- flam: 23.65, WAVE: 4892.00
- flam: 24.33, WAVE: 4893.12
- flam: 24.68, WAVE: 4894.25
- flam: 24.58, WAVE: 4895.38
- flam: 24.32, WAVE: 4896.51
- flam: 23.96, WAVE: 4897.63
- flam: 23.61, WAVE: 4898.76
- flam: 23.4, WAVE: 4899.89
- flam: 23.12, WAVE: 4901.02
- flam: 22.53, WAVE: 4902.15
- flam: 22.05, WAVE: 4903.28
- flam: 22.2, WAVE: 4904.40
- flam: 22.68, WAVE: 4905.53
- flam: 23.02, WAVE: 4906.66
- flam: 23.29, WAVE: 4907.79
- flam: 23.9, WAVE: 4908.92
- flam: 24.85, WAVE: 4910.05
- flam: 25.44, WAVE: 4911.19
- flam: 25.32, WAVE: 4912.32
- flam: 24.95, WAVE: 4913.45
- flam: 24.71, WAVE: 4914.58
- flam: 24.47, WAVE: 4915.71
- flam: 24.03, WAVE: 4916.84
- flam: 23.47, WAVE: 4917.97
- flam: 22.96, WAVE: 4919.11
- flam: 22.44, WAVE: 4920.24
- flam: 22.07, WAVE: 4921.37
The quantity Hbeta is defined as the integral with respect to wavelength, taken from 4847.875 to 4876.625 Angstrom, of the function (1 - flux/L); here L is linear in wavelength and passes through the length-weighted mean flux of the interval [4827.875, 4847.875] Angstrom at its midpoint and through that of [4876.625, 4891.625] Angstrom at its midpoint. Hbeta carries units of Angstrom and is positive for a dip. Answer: 2.0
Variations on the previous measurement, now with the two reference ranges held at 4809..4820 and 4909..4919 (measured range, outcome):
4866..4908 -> 3.7 Angstrom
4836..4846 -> 1.3 Angstrom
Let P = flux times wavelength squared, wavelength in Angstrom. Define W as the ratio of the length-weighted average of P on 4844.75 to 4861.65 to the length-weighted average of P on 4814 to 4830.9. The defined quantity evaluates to 0.83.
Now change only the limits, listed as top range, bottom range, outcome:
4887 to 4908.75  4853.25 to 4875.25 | 1.15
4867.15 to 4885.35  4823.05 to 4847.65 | 0.99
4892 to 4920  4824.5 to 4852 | 1.10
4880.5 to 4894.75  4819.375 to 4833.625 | 1.02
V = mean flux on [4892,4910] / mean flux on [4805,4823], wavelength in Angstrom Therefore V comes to 0.92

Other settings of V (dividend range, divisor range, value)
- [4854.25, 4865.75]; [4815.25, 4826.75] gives 0.76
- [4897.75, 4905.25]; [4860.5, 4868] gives 1.16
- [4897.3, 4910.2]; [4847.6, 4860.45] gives 1.15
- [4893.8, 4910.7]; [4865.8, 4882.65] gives 1.08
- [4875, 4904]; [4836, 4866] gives 1.10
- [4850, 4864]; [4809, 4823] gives 0.76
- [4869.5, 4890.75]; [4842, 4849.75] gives 1.01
